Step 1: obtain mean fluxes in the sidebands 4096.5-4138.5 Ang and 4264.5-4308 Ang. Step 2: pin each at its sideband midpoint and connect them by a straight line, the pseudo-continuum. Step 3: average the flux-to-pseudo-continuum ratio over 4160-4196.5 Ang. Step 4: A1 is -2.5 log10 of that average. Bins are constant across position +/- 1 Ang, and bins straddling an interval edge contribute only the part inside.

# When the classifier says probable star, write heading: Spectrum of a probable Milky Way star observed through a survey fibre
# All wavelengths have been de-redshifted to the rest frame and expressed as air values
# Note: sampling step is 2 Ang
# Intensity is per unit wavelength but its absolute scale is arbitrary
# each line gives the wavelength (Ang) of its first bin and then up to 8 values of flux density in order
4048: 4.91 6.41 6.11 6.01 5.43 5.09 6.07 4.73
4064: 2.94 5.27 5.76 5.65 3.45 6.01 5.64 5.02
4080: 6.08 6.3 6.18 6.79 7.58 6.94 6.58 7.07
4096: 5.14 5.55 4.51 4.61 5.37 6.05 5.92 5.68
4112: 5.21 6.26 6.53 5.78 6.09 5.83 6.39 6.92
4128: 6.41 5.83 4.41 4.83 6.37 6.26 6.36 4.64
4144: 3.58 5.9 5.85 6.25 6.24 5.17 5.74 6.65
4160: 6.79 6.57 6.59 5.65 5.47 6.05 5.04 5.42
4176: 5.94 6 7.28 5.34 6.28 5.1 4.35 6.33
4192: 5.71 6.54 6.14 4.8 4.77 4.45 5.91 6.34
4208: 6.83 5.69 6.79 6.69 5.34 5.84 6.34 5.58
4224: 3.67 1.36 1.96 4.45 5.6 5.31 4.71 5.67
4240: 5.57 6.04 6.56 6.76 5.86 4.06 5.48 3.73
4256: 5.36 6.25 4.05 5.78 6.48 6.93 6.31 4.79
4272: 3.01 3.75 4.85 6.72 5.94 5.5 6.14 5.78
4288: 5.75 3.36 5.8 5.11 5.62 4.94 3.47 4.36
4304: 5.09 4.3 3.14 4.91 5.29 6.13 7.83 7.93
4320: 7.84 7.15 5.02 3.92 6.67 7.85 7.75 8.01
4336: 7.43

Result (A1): -0.07 mag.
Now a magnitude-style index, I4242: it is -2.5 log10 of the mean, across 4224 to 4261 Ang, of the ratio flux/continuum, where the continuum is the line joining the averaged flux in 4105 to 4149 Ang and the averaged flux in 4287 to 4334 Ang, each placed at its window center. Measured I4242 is 0.166 mag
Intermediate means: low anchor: 5.78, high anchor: 5.67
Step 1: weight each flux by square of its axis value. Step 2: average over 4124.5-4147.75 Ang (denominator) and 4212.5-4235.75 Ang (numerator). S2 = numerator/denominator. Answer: 0.89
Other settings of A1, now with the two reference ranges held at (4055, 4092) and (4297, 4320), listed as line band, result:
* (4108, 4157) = -0.042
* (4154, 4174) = -0.088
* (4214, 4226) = 0.064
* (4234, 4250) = -0.061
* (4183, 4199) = -0.034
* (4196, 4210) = -0.021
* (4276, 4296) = -0.034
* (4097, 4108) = 0.063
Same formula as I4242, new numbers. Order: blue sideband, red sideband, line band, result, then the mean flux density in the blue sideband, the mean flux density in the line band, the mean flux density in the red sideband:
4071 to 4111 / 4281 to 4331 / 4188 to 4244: 0.06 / 5.82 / 5.35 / 5.56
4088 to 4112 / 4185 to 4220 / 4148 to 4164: -0.08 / 5.82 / 6.2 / 5.76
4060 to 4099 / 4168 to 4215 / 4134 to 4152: 0.03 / 5.73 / 5.64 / 5.81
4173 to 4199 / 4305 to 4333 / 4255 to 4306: 0.15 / 5.79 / 5.23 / 6.12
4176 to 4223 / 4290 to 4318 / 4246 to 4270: -0.01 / 5.85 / 5.51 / 5.12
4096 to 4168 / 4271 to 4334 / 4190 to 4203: 0.04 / 5.78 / 5.47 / 5.55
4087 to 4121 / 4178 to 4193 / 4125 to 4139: 0.00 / 5.93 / 5.86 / 5.79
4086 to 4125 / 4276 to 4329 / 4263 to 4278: 0.07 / 5.97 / 5.26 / 5.51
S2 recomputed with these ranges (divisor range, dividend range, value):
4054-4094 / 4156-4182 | 1.11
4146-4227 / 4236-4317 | 0.97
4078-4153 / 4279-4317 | 0.96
